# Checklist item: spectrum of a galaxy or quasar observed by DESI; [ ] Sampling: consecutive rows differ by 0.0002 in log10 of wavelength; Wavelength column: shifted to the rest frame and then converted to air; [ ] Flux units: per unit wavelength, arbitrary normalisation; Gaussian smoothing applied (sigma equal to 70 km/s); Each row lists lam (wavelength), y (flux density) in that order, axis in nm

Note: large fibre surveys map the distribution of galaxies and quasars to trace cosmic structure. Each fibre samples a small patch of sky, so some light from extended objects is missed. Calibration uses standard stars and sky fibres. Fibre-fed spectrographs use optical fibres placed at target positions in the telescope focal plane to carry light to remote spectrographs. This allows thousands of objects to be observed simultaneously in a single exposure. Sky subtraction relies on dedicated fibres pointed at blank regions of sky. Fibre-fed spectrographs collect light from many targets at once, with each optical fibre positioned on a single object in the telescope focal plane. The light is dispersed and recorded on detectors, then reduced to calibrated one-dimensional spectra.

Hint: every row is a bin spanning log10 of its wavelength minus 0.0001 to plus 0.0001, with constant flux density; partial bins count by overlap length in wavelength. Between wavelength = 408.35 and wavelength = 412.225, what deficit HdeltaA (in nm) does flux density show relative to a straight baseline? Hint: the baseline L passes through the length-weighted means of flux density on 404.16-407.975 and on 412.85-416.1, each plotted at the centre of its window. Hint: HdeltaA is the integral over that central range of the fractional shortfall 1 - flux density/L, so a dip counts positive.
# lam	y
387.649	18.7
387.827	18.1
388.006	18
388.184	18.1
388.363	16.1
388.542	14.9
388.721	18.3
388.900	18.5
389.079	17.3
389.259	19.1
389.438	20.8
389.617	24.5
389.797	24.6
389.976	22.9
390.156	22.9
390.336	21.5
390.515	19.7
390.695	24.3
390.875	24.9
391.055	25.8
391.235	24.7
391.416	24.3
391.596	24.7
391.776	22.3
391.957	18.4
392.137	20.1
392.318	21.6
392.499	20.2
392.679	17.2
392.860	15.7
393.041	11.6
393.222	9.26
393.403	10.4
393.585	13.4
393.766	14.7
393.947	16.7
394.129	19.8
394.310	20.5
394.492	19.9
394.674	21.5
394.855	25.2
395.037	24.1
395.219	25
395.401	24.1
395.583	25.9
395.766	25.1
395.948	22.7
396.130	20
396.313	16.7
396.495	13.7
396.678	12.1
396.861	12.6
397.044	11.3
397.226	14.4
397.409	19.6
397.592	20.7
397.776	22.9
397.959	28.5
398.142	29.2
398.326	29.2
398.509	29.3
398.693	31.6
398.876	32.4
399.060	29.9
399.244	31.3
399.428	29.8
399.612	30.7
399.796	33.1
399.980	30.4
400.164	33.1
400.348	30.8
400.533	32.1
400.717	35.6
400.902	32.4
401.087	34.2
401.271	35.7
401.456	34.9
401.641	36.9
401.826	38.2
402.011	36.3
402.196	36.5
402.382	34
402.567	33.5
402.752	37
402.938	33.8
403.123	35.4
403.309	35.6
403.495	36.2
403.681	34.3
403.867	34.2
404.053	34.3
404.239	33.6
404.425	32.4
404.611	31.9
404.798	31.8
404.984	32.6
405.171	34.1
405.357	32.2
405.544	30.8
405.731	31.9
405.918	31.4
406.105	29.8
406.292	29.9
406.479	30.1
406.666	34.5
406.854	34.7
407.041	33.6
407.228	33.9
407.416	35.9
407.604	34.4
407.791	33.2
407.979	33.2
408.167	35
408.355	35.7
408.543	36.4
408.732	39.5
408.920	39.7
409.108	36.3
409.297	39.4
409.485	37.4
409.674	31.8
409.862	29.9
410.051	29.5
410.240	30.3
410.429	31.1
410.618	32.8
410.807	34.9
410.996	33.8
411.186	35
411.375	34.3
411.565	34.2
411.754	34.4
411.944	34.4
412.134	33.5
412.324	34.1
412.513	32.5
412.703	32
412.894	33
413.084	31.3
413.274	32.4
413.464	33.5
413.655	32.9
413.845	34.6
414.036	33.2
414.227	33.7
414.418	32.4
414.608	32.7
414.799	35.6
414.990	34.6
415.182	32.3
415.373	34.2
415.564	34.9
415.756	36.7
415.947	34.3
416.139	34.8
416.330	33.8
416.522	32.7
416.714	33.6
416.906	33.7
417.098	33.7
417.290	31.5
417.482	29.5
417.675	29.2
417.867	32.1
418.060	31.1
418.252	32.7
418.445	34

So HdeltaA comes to -0.15 nm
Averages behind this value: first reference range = 32.6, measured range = 34.5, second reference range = 33.7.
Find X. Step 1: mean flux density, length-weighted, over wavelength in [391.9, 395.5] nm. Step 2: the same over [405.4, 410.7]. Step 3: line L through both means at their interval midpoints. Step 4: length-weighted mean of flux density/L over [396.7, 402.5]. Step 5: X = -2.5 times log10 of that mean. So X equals -0.18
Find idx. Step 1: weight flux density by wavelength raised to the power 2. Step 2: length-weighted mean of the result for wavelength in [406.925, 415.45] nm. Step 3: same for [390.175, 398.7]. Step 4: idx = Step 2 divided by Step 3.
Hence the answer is 1.8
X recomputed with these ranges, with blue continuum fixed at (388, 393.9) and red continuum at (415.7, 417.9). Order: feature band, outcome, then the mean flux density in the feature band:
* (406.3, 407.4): -0.20 mag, 33.3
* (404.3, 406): -0.20 mag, 32.2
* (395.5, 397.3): 0.26 mag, 17.4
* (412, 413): -0.08 mag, 33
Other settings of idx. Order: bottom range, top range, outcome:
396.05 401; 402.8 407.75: 1.33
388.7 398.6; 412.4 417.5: 1.81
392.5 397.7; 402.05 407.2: 1.94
